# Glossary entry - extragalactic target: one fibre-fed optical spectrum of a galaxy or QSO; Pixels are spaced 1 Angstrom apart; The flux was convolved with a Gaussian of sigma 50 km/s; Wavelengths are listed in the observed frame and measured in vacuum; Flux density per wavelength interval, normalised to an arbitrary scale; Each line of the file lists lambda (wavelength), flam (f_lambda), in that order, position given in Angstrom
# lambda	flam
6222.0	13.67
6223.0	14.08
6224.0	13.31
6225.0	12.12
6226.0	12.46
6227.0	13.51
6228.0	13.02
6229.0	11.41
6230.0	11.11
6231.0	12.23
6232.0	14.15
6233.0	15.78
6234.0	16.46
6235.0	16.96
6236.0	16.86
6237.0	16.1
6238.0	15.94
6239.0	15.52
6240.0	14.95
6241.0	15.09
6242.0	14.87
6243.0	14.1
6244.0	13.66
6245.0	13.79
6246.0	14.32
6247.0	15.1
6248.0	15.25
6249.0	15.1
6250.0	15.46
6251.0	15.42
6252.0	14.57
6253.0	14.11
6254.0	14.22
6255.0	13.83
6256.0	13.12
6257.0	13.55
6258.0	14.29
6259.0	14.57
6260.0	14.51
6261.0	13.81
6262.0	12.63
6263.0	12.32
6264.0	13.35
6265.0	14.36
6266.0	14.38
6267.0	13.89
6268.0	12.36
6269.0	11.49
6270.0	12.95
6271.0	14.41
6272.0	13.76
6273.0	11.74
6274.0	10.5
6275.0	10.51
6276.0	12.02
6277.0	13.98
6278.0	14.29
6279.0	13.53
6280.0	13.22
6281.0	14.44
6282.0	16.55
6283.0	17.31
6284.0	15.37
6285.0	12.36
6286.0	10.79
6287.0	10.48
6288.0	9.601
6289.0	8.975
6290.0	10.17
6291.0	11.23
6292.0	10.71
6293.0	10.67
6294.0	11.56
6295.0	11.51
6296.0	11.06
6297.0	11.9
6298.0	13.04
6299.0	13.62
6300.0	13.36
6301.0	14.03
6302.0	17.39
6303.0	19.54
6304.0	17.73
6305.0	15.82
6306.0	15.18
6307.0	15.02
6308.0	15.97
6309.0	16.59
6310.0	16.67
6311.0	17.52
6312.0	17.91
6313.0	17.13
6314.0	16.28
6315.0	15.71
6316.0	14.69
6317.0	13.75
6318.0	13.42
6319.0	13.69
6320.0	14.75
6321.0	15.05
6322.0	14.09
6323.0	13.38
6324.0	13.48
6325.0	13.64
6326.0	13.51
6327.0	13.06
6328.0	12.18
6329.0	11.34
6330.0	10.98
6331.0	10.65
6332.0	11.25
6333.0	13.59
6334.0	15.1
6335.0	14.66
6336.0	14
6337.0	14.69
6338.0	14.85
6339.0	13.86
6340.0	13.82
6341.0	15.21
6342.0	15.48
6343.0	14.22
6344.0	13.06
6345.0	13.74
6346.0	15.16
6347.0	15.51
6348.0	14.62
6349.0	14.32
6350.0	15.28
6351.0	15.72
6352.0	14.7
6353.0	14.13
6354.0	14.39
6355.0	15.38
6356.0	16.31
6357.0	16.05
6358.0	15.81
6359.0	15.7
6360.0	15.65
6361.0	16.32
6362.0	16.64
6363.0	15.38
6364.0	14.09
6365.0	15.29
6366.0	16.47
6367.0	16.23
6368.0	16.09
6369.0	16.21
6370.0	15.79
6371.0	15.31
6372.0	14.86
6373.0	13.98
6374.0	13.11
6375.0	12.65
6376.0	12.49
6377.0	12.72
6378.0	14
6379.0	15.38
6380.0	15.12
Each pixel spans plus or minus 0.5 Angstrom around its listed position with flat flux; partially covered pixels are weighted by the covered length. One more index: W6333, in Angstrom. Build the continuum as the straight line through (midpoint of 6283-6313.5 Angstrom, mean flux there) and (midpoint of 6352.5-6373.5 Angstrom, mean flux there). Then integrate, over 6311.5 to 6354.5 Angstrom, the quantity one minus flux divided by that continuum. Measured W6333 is 1.58 Angstrom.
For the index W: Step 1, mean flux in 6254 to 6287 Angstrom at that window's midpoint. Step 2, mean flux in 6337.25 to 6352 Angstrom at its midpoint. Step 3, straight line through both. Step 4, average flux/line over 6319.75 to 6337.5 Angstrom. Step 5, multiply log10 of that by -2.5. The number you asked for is 0.09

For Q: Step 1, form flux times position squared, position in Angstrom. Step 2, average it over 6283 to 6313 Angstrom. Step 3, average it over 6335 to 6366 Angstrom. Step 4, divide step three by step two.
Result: 1.11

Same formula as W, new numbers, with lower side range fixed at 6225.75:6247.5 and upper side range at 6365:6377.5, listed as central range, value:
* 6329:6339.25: 0.11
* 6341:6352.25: -0.01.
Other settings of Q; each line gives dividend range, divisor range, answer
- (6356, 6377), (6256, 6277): 1.20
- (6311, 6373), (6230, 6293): 1.10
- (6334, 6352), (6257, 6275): 1.14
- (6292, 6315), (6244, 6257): 1.05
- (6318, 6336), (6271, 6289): 1.04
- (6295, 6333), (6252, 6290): 1.11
